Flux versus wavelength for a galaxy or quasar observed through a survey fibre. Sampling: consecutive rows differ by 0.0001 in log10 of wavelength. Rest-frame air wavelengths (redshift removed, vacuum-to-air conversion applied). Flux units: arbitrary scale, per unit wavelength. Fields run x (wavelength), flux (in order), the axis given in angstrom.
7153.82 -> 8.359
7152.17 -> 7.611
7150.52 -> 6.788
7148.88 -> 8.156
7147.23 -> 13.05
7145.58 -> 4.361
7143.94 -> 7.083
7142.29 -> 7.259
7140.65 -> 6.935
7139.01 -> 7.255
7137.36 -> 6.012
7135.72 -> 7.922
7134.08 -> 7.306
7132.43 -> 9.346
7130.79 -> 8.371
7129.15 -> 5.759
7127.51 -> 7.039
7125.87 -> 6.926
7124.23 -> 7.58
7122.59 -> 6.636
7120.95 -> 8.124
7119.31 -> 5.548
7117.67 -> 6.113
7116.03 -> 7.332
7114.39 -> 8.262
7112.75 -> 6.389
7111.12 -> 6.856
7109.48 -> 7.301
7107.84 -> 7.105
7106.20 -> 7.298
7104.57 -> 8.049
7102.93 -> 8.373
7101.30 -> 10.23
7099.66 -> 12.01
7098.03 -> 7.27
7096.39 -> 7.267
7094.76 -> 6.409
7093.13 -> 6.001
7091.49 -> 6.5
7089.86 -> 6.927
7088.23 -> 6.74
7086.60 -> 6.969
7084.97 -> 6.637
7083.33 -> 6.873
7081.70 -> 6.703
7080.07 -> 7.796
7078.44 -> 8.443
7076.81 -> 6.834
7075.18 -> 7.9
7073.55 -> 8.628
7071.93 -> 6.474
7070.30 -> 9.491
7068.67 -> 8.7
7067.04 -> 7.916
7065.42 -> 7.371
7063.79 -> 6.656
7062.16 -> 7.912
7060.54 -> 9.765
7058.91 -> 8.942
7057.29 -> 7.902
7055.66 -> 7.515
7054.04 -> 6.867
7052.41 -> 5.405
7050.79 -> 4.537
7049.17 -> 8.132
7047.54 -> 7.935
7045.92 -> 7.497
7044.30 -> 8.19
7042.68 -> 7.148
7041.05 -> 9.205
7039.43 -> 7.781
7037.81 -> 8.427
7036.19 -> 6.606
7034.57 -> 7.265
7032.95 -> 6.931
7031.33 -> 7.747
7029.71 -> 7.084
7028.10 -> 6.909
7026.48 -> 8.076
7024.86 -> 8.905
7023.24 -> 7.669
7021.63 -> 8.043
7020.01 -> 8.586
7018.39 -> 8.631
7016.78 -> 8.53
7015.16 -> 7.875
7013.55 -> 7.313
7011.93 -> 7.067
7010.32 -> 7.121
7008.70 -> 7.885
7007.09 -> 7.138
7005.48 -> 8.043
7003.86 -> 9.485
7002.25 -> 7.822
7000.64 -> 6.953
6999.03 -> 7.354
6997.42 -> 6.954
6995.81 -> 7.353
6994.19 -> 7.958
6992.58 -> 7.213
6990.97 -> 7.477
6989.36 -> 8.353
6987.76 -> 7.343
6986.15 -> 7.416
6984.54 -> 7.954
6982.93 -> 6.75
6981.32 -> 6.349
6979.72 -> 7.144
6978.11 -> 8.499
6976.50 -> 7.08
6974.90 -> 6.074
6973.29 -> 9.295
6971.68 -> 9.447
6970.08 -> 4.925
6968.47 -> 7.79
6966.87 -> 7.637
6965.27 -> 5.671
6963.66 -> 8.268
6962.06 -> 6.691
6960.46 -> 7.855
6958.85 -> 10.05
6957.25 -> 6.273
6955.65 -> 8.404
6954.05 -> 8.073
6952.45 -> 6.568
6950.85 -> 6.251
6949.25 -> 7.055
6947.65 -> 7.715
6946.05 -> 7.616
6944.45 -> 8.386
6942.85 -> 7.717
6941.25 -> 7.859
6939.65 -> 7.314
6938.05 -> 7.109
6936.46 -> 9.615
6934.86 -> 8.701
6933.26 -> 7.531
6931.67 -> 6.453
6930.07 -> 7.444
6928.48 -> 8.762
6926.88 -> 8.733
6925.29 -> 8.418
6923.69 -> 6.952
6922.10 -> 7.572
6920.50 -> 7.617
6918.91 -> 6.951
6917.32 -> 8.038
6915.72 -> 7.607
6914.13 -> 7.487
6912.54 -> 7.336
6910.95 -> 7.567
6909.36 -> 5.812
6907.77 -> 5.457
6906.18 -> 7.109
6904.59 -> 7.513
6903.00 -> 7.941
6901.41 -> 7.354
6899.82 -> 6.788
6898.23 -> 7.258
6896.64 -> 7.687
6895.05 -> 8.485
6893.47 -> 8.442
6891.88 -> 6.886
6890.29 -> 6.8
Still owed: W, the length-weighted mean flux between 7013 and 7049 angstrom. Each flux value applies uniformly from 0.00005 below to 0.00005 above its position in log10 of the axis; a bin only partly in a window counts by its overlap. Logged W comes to 7.84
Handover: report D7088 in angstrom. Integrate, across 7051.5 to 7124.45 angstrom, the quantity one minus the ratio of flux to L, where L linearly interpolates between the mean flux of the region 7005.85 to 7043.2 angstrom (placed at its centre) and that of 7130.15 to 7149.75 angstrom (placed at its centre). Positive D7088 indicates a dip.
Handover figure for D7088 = 2.3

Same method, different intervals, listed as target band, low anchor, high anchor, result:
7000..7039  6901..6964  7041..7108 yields -0.8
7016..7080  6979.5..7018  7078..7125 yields -2.5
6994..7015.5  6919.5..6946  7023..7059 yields 0.1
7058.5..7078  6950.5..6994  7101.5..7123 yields -1.9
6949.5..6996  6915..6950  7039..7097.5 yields 1.4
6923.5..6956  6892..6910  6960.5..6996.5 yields -1.9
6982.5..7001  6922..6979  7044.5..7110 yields 0.5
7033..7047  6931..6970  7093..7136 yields -0.3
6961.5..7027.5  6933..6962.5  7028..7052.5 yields -0.6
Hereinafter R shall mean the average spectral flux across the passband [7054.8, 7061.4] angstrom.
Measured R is 8.52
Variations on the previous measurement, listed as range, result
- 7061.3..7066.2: 7.34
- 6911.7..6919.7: 7.49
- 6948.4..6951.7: 6.67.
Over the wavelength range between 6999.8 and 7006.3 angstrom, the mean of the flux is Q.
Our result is 8.07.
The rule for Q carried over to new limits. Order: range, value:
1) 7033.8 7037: 6.93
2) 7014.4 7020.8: 8.41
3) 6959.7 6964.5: 7.59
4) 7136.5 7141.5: 6.75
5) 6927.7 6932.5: 7.56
